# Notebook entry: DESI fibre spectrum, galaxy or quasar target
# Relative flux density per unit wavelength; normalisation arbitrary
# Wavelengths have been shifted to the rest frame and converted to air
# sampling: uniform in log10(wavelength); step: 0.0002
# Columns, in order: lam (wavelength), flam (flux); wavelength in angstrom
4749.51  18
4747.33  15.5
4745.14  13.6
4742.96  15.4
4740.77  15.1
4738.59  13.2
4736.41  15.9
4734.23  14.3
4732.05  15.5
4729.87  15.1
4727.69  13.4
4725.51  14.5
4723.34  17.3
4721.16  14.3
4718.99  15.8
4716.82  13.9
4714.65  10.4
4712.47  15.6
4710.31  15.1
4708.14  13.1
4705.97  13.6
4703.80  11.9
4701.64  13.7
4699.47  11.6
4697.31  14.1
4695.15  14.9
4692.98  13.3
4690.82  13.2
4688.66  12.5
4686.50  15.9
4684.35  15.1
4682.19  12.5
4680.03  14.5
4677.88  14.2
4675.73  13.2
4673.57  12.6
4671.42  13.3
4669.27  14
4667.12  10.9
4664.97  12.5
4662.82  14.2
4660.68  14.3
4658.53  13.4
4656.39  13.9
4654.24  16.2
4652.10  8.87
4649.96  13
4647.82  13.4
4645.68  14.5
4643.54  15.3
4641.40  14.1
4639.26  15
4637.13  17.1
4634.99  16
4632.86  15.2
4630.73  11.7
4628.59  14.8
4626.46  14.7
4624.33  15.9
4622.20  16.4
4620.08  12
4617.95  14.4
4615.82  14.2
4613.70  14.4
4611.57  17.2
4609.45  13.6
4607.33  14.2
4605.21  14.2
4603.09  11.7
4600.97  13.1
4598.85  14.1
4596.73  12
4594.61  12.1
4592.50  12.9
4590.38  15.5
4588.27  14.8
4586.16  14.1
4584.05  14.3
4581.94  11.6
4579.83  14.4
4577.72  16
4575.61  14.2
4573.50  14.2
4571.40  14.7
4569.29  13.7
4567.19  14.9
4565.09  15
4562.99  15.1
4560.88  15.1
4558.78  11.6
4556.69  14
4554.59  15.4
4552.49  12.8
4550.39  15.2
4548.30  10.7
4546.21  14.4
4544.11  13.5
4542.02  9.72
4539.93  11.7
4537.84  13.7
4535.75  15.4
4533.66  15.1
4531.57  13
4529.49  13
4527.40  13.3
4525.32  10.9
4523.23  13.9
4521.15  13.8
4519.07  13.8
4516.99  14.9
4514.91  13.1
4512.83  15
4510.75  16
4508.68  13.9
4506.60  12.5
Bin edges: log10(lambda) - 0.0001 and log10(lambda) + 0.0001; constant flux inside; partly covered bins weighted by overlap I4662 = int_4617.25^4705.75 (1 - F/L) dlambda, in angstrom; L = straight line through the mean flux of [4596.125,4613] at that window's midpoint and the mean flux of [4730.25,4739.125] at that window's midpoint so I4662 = 2.5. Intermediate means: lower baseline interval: 13.8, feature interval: 13.9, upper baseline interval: 14.9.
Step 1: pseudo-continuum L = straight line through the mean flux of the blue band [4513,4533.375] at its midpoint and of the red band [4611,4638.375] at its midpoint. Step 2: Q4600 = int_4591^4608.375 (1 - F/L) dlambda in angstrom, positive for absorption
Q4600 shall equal 1.71 angstrom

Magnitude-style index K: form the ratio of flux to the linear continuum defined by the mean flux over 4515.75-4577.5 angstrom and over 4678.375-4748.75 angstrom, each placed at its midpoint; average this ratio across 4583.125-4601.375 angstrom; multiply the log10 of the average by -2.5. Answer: 0.01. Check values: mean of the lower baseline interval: 13.7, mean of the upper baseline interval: 14.2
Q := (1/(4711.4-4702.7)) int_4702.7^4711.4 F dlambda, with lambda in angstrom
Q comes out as 13.4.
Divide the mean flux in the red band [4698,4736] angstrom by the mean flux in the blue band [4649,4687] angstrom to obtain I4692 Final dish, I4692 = 1.0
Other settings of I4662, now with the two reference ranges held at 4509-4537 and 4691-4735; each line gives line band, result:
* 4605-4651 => -2.0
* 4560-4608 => -0.1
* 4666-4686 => 0.8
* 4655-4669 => 0.7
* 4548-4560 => 0.4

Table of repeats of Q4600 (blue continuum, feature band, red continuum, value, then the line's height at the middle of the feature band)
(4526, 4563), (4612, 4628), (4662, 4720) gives -1.4 angstrom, 13.5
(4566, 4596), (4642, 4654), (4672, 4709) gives 0.4 angstrom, 13.7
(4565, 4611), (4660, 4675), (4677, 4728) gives 0.9 angstrom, 13.9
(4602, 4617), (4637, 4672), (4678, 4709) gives 0.5 angstrom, 13.9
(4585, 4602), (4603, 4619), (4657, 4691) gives -1.0 angstrom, 13.6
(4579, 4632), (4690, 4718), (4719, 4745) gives 2.4 angstrom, 14.7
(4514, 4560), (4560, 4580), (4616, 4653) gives -1.6 angstrom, 13.6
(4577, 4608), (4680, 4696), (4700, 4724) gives -0.1 angstrom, 13.9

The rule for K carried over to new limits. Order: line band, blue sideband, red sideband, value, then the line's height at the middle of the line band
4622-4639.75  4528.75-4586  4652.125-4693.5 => -0.114 mag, 13.6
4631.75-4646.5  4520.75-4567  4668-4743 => -0.113 mag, 13.8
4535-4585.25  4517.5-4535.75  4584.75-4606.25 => -0.025 mag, 13.5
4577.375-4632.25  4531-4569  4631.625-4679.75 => -0.016 mag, 13.8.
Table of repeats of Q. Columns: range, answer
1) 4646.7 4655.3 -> 12.9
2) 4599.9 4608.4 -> 13.3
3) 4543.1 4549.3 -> 12.9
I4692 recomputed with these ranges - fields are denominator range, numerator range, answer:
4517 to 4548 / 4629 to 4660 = 1.07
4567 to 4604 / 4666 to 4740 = 1.01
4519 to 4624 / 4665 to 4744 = 1.01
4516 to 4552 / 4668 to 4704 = 1.02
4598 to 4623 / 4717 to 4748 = 1.06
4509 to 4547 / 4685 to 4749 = 1.05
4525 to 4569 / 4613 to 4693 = 1.03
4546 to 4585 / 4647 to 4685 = 0.95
